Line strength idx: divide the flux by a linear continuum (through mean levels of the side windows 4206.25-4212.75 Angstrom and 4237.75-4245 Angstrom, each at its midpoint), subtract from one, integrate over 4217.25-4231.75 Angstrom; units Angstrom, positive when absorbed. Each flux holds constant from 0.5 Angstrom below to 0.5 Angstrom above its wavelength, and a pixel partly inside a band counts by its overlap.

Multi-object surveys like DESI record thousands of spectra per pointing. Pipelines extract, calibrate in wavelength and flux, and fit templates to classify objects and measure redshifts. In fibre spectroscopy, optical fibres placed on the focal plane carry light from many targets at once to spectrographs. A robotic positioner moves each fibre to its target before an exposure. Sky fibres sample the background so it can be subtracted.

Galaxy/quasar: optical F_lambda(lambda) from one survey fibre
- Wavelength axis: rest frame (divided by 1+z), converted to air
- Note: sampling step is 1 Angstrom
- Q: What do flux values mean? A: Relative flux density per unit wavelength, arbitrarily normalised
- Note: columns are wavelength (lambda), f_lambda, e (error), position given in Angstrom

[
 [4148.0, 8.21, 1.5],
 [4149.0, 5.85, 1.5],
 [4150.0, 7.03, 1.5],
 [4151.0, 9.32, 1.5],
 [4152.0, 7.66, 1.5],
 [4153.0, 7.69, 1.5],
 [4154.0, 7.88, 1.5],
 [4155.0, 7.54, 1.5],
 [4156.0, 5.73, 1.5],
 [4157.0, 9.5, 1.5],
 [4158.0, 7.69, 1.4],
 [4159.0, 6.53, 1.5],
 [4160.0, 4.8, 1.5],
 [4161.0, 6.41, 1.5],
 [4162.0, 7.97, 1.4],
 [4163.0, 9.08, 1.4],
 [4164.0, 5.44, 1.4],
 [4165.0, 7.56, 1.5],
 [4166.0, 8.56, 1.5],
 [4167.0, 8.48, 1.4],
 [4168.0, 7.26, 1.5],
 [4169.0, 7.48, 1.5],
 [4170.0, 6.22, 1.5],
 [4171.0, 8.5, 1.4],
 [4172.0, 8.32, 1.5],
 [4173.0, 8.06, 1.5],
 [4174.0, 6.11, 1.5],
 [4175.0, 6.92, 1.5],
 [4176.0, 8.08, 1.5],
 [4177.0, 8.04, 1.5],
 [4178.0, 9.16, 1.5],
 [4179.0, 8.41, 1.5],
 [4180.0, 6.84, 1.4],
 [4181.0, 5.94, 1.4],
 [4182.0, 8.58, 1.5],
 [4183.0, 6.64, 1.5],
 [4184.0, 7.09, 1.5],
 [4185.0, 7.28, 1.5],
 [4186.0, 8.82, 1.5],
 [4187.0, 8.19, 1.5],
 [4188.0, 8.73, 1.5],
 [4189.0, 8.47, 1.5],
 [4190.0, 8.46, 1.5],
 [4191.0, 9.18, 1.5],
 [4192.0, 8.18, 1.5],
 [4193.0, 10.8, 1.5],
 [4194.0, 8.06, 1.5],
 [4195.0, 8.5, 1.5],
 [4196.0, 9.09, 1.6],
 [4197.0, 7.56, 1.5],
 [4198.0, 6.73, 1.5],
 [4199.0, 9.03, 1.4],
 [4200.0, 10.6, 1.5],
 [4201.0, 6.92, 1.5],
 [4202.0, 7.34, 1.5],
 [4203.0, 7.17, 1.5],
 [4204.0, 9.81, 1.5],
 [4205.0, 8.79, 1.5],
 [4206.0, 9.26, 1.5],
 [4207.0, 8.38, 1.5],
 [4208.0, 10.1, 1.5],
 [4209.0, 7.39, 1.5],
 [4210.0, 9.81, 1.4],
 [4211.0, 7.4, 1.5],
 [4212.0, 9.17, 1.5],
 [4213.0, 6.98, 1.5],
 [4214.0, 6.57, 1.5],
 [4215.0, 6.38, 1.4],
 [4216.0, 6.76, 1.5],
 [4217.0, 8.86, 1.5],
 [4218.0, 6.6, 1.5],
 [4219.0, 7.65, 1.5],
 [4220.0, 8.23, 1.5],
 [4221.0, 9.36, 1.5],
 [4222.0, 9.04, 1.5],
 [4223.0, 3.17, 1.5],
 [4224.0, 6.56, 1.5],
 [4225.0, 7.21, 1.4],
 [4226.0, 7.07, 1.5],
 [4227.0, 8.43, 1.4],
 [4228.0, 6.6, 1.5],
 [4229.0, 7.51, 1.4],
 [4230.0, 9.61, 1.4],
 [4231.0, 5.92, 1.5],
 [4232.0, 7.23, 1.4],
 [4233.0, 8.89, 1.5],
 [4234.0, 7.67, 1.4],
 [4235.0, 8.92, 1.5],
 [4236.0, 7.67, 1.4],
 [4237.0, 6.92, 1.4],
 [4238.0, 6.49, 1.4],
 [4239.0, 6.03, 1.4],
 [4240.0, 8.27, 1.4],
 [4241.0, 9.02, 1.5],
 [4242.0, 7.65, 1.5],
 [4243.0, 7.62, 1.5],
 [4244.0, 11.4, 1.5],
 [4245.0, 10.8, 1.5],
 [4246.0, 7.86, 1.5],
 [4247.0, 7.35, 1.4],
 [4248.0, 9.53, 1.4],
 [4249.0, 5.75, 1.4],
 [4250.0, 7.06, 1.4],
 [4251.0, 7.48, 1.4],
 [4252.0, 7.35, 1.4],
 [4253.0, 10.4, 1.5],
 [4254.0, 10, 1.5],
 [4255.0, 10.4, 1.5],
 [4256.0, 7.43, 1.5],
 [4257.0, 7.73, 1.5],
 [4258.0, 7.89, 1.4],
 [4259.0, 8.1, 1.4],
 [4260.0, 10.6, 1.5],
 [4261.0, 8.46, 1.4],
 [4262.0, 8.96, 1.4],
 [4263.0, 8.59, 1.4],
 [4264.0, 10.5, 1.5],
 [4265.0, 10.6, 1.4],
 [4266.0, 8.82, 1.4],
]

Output 1.9 Angstrom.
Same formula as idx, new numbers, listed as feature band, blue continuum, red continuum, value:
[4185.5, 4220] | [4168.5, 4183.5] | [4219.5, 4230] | -3.7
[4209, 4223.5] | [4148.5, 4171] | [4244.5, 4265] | 1.0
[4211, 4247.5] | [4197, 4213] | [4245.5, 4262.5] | 3.1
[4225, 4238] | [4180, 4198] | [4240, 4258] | 1.2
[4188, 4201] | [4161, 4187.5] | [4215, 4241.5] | -1.8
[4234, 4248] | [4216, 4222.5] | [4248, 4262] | 0.2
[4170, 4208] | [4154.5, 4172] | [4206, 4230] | -3.2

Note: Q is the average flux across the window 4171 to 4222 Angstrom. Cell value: 8.11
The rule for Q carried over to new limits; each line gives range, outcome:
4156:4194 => 7.75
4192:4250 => 7.98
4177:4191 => 7.94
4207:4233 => 7.62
